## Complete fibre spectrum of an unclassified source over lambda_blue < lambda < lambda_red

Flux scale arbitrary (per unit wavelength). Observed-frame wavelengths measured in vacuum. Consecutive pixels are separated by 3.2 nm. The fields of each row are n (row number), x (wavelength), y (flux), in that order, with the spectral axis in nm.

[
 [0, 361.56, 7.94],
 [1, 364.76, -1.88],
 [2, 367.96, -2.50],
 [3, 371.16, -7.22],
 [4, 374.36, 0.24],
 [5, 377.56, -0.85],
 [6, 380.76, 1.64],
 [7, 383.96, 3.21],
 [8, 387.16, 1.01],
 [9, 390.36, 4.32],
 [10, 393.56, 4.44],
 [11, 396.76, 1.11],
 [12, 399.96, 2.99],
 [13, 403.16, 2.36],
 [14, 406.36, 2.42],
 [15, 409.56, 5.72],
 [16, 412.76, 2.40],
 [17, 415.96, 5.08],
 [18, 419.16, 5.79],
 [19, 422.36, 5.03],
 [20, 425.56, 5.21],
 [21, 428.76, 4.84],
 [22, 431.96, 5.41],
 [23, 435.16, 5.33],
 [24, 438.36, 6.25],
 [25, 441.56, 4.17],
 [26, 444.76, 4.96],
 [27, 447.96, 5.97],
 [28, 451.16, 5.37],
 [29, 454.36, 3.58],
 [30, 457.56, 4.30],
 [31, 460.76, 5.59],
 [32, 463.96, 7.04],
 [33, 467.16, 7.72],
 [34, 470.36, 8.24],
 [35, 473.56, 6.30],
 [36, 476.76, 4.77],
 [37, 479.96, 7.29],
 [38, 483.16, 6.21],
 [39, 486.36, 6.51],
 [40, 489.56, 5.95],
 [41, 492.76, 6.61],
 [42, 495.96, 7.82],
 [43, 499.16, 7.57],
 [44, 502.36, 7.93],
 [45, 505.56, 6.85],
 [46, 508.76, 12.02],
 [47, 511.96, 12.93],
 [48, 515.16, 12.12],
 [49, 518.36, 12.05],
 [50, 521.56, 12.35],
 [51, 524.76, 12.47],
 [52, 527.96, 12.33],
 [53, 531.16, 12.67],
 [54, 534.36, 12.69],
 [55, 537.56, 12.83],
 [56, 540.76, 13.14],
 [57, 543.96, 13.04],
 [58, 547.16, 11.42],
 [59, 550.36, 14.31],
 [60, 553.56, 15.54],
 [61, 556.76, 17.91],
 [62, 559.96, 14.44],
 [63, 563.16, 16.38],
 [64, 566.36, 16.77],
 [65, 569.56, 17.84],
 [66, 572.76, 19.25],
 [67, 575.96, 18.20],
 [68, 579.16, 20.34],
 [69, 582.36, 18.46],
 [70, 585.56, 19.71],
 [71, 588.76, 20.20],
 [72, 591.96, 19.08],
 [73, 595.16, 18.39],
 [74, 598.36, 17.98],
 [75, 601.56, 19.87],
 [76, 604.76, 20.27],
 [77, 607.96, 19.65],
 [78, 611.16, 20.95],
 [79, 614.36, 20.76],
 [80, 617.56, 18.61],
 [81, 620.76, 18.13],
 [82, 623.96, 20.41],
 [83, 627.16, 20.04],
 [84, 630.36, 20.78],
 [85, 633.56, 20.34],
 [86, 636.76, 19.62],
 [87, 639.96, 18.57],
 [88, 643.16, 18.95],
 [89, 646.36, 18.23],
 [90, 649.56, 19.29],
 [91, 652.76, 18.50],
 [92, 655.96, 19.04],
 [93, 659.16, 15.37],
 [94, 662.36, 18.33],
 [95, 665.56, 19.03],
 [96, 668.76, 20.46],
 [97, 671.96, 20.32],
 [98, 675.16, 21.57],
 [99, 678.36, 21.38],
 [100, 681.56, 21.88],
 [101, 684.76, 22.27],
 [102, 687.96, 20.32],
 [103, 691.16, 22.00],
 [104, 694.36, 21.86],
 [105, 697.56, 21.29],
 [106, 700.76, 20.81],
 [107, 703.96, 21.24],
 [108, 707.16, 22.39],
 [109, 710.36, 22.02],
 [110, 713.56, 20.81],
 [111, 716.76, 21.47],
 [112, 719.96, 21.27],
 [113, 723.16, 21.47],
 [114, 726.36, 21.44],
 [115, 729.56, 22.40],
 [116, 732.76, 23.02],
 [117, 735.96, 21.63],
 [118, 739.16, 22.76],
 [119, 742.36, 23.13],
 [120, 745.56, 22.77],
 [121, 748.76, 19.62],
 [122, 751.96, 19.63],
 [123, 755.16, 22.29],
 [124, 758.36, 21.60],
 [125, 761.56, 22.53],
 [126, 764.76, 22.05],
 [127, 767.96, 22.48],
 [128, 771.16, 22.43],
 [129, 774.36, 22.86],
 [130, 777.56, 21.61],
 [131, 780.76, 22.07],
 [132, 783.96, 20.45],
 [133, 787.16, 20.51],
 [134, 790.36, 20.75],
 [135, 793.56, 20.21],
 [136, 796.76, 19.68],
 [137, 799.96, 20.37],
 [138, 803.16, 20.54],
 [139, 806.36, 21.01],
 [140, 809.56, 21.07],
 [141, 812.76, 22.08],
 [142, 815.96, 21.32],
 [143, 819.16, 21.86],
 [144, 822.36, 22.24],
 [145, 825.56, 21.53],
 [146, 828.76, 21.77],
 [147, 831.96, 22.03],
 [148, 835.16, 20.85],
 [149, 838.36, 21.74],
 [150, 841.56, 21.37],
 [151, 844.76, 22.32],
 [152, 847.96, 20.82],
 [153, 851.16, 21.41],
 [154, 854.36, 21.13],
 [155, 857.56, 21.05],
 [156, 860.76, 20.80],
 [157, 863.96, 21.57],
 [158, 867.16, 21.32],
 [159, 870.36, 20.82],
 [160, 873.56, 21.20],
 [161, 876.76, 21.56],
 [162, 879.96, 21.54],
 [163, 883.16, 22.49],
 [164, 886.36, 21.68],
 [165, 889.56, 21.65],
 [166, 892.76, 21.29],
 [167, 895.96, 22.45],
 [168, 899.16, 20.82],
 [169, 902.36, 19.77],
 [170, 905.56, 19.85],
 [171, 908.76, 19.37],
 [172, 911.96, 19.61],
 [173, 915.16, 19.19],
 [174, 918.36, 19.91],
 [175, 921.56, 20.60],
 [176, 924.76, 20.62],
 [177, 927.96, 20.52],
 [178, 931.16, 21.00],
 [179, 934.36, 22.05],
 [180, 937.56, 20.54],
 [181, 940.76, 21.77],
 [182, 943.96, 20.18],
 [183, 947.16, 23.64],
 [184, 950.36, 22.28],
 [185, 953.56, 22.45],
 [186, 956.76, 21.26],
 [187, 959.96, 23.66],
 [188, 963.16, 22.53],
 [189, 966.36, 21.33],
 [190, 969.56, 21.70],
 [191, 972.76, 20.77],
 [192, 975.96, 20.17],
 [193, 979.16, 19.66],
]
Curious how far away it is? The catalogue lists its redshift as 0.273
